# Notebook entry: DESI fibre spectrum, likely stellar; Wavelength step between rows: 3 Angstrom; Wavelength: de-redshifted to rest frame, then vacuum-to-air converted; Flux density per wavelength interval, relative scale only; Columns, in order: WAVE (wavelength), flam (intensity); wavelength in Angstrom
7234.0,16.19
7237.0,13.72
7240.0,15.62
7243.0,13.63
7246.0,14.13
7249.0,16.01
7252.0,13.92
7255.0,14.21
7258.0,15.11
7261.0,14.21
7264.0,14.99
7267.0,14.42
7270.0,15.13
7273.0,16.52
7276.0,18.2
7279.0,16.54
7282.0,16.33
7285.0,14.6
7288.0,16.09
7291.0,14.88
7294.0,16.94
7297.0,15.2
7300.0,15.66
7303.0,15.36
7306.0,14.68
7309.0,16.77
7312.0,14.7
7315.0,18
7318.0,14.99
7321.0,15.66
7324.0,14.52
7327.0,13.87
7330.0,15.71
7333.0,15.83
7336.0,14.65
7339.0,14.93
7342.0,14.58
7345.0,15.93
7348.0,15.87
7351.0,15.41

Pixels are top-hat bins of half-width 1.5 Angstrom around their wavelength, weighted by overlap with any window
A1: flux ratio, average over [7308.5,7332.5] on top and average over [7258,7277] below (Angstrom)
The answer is 1.0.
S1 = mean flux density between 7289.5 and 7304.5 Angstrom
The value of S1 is 15.6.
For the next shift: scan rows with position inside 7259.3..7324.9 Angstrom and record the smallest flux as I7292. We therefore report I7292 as 14.21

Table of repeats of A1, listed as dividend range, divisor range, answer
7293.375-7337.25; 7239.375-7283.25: 1.01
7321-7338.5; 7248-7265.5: 1.02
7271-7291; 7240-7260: 1.11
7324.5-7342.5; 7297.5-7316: 0.95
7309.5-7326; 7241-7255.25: 1.08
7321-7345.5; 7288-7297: 0.95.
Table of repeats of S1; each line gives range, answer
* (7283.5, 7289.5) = 15.3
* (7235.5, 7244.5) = 14.3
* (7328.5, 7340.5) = 15.3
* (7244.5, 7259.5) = 14.7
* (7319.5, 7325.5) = 15.1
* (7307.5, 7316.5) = 16.5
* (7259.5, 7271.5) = 14.7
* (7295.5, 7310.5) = 15.5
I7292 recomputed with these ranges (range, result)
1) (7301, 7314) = 14.68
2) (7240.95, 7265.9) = 13.63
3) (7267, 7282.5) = 14.42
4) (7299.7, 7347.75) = 13.87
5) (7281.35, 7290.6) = 14.6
